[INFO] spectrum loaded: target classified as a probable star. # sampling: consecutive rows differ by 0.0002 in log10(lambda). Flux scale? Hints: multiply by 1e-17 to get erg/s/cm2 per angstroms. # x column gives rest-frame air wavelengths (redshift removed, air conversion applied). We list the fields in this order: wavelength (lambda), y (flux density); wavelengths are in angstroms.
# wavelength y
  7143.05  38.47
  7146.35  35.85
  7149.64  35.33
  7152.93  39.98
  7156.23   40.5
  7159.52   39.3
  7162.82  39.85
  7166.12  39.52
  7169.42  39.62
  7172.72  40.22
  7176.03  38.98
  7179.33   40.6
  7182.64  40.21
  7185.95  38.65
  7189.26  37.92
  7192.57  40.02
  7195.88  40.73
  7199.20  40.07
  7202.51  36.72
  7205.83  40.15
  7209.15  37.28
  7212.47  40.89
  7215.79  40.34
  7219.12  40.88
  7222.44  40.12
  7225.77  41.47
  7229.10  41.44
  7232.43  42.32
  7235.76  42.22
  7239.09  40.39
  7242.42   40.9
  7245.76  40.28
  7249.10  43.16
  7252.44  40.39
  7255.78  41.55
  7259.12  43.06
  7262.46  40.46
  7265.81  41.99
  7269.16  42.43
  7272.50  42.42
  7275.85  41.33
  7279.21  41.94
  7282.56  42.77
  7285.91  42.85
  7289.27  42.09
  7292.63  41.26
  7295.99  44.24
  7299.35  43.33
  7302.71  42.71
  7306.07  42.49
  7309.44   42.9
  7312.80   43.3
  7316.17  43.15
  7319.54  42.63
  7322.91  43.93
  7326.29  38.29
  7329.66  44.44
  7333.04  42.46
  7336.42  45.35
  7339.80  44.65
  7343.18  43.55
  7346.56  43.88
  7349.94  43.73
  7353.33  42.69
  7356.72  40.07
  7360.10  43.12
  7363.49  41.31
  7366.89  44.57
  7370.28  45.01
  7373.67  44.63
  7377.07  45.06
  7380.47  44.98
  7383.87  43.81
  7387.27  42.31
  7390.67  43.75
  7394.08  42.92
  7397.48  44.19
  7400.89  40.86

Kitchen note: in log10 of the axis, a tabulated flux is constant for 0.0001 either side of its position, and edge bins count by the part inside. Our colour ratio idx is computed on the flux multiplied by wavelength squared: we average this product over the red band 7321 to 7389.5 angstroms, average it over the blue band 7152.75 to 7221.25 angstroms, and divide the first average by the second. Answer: 1.15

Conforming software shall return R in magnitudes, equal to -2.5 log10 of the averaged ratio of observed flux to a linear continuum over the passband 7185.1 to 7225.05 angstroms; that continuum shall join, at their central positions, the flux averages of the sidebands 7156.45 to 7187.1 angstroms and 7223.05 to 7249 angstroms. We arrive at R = 0.03 mag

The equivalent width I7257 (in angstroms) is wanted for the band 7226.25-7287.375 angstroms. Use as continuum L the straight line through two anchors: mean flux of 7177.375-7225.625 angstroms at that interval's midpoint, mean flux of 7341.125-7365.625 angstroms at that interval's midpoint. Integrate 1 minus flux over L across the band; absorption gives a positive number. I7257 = -1.49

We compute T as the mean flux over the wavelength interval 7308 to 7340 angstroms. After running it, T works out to 43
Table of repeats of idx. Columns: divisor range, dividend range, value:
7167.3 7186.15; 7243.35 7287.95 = 1.08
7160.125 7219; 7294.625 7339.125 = 1.13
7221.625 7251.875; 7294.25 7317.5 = 1.06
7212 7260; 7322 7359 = 1.07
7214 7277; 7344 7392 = 1.09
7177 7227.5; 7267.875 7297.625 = 1.09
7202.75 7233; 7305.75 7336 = 1.09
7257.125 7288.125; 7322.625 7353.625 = 1.05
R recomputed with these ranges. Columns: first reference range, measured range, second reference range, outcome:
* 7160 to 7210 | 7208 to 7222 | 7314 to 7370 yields 0.00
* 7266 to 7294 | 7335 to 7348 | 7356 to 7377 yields -0.03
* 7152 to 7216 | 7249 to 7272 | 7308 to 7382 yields -0.01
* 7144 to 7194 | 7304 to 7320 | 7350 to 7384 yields -0.02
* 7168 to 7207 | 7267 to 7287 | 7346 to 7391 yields -0.02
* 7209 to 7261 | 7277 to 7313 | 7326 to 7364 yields -0.01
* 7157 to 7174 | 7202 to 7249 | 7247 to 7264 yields 0.01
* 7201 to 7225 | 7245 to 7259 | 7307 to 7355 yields -0.02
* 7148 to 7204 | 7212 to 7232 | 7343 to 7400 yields -0.02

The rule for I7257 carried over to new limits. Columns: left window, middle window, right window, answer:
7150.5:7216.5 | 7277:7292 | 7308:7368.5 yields -0.18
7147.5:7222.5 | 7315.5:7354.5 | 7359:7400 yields -0.43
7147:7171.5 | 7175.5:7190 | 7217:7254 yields 0.12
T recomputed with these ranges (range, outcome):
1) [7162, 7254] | 40.2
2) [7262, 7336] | 42.5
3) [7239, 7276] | 41.6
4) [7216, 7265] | 41.3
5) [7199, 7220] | 39.4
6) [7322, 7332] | 42.1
